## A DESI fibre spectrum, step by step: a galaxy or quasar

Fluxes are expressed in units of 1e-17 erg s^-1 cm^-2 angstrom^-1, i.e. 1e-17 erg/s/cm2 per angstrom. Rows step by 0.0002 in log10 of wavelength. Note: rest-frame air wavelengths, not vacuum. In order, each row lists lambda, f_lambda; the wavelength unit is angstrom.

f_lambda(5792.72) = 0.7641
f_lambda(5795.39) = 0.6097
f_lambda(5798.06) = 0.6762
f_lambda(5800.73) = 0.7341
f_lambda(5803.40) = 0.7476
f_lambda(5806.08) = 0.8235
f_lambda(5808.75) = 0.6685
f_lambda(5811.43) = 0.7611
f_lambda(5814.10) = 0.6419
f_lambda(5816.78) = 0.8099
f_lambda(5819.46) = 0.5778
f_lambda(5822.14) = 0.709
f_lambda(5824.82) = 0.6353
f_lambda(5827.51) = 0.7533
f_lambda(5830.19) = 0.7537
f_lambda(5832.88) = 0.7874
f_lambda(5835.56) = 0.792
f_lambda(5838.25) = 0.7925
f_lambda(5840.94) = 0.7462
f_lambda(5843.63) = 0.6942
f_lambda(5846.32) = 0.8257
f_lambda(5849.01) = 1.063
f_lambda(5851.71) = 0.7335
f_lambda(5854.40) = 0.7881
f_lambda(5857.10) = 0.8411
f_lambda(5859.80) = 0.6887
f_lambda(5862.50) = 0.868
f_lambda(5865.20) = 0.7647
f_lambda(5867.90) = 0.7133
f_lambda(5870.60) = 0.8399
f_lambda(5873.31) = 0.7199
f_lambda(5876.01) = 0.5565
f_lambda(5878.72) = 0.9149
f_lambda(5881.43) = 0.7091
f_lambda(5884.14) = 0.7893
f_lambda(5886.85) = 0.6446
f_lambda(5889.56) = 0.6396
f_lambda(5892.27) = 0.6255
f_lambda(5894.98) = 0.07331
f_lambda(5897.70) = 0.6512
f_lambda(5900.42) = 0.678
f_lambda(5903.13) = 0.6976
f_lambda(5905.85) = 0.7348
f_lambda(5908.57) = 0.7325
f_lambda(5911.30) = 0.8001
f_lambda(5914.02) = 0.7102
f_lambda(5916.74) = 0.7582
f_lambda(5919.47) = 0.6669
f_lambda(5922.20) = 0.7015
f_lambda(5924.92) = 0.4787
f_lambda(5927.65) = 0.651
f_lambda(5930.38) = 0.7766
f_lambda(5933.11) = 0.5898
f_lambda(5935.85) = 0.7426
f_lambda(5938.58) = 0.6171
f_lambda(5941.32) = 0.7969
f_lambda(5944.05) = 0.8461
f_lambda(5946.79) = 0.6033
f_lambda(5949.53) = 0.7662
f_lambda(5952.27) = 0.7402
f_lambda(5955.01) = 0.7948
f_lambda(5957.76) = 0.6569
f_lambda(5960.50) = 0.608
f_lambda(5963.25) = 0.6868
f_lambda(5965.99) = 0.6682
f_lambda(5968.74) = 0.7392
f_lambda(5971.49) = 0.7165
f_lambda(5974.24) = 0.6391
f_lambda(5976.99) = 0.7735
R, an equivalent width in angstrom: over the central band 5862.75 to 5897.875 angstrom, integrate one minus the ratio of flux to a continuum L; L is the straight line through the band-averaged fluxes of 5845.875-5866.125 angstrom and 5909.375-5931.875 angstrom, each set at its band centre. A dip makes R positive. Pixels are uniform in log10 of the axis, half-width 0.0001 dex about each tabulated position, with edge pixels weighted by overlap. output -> 4.8 angstrom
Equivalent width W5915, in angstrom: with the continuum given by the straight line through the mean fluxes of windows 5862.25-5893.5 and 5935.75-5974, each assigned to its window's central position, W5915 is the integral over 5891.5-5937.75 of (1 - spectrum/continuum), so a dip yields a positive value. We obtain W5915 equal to 4.4 angstrom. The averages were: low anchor 0.728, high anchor 0.71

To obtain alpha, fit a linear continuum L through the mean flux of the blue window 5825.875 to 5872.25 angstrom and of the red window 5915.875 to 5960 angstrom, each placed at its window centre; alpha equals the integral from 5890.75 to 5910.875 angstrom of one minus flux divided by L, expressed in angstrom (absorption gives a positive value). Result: 3.4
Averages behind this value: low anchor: 0.789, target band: 0.609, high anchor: 0.697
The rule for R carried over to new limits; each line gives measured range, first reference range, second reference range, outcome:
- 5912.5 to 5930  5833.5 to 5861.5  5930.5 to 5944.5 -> 1.5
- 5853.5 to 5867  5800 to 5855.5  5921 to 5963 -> -0.9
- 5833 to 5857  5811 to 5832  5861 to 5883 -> -2.5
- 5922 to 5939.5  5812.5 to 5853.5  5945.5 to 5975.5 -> 1.5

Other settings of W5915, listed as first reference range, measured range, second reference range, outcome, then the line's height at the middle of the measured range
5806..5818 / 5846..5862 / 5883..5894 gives -3.2 angstrom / 0.688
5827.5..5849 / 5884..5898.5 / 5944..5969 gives 3.9 angstrom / 0.749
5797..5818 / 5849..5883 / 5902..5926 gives -2.8 angstrom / 0.715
